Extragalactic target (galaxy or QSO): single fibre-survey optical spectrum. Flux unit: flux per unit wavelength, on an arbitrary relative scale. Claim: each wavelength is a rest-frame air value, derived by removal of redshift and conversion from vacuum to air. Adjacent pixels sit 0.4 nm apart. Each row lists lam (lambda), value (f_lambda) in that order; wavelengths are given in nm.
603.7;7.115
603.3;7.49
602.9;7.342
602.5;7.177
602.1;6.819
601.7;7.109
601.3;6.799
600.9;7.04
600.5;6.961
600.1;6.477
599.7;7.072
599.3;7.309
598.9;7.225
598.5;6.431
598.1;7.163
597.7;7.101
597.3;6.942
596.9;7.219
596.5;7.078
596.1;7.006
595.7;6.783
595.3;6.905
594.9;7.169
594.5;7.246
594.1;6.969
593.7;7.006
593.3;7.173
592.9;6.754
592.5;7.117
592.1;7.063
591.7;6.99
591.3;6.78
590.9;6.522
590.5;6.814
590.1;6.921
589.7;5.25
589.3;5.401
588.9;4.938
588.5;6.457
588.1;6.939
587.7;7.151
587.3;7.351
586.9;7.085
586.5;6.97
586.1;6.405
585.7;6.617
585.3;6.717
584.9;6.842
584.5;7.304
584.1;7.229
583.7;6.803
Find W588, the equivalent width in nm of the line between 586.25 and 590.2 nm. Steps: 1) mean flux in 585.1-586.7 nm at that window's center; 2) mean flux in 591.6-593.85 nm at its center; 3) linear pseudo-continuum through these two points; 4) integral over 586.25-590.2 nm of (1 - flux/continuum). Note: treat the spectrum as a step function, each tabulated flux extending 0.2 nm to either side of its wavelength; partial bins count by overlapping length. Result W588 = 0.21 nm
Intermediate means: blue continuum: 6.68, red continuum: 7.02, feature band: 6.43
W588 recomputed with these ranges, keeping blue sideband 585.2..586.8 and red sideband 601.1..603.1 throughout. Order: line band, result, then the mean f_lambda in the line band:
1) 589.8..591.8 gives 0.03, 6.72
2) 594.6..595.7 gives -0.02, 7.01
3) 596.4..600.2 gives -0.03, 7.01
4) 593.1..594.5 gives -0.04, 7.08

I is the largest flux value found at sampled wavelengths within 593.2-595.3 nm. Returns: 7.246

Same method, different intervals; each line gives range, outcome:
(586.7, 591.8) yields 7.351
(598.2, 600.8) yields 7.309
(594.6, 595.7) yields 7.169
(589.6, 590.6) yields 6.921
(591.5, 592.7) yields 7.117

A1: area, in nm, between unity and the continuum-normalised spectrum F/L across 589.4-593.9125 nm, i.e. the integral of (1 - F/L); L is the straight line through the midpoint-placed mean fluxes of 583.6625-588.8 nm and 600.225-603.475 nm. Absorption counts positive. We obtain 0.14 nm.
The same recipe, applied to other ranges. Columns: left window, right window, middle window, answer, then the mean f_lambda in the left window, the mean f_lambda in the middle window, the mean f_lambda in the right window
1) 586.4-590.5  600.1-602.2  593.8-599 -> -0.21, 6.45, 7.01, 6.91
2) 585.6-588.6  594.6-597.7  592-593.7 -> -0.01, 6.89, 7.02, 7.03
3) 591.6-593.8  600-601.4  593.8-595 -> -0.02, 7.02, 7.11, 6.85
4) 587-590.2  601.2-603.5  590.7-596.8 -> -0.33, 6.31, 6.97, 7.14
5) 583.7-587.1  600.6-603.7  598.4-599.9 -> 0.00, 6.89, 7.05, 7.11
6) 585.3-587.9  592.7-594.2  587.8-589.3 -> 0.18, 6.91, 6.09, 6.98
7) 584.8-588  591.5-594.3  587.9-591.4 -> 0.37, 6.9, 6.21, 7.01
